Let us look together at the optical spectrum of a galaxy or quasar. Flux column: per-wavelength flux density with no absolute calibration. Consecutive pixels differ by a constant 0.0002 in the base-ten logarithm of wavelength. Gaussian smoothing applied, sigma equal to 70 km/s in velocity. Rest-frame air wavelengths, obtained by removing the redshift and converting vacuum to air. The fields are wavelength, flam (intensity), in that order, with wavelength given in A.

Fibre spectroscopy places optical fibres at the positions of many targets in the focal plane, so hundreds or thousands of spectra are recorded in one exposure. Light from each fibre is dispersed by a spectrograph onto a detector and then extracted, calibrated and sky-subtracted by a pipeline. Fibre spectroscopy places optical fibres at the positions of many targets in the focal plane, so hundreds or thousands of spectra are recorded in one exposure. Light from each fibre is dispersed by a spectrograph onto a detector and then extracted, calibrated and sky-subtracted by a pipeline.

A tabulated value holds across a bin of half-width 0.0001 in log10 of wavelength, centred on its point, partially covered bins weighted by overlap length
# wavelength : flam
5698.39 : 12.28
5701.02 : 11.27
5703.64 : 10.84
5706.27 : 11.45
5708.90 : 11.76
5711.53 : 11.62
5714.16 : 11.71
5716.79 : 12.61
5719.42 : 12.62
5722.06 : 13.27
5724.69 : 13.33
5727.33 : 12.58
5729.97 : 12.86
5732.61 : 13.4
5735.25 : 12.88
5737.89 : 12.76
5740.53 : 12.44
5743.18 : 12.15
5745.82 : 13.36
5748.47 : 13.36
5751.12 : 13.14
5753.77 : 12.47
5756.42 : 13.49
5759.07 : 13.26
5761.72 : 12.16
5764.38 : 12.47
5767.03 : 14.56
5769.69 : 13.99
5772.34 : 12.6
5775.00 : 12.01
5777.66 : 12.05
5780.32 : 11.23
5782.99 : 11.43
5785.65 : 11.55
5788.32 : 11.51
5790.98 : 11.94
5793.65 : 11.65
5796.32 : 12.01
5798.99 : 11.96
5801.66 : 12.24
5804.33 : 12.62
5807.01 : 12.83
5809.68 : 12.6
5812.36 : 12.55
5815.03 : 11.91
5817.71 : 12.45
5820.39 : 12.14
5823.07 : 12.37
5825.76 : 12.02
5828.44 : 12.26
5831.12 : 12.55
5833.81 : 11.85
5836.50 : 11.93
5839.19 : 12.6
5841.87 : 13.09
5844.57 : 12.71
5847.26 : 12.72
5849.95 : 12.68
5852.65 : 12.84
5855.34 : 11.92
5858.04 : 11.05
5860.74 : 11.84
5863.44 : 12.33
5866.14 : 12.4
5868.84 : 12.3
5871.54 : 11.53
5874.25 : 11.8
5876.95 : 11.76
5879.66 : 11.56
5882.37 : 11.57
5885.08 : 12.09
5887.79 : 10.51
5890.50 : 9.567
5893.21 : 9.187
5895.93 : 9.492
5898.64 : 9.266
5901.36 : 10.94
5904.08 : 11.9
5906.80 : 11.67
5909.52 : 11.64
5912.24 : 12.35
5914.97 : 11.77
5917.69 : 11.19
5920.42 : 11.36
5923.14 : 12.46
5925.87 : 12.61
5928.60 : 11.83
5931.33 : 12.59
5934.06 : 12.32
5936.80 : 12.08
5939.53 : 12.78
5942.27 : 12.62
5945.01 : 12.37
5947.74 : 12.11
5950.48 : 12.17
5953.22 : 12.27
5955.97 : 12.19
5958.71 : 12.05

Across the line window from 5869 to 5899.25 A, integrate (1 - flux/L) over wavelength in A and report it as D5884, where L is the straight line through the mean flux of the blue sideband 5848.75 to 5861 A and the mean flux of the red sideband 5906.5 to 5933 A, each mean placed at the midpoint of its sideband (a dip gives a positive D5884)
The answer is 2.9 A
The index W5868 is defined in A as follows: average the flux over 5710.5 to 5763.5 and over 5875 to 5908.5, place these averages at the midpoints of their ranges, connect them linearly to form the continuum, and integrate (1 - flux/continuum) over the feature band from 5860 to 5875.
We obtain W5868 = -1.2 A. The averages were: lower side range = 12.8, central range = 12.1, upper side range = 10.8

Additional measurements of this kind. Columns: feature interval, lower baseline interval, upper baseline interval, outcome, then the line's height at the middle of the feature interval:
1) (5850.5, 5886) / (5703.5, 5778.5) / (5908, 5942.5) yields 1.01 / 12.3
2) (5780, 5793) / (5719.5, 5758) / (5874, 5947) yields 1.03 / 12.6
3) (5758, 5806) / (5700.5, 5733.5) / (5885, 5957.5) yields -0.93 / 12.1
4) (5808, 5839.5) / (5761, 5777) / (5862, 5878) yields 0.48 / 12.5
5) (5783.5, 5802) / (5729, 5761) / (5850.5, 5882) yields 1.11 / 12.6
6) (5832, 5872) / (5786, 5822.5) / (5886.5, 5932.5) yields -1.85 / 11.7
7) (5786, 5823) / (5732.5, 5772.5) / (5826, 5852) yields 1.52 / 12.7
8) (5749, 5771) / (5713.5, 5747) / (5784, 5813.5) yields -1.23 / 12.5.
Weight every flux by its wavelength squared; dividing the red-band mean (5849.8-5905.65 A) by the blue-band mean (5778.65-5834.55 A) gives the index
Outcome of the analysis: 1.0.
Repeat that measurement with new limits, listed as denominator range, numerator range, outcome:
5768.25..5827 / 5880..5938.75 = 0.97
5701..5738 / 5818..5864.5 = 1.04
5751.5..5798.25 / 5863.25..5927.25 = 0.96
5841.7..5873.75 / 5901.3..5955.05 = 1.01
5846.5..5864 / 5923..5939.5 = 1.04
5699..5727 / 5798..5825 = 1.06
